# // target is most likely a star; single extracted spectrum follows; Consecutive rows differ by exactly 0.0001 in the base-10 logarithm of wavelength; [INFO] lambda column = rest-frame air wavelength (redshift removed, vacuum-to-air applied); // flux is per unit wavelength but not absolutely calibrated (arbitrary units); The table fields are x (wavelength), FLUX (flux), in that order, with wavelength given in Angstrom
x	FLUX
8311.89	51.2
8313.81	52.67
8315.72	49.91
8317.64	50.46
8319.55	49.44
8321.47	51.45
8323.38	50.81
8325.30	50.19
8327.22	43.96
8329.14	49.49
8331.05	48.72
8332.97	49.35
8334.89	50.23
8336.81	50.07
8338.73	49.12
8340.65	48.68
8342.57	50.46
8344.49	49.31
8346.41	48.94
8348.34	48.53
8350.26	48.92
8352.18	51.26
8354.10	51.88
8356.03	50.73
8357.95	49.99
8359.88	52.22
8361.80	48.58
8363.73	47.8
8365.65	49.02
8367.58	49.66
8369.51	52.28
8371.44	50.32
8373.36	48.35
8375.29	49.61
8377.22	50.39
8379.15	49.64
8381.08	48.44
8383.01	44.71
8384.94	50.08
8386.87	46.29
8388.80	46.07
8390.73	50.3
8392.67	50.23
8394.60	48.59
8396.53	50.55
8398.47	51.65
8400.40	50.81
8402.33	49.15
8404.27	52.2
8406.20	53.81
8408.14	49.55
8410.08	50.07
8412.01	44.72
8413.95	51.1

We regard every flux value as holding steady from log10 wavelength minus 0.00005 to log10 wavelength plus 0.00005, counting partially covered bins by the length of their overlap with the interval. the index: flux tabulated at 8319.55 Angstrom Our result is 49.44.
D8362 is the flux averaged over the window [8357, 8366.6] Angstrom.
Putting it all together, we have 49.5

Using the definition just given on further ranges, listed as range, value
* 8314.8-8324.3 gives 50.4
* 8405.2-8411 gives 51.1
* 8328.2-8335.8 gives 49.5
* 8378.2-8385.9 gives 48.2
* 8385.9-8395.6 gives 48.3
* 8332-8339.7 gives 49.7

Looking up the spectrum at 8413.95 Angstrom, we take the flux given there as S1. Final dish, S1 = 51.1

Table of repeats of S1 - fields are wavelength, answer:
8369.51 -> 52.28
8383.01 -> 44.71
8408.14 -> 49.55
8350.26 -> 48.92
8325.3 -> 50.19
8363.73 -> 47.8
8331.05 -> 48.72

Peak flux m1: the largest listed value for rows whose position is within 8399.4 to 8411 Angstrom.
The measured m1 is 53.81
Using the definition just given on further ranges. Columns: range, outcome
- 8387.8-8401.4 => 51.65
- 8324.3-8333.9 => 50.19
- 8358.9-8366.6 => 52.22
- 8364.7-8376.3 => 52.28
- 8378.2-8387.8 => 50.08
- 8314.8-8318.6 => 50.46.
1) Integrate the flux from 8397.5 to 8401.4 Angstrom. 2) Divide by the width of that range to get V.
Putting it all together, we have 51.3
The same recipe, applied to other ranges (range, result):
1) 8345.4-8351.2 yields 48.8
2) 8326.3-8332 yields 47.5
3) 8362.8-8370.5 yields 49.7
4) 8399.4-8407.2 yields 51.5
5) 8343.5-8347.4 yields 49.1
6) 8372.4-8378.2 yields 49.5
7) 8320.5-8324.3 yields 51.2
